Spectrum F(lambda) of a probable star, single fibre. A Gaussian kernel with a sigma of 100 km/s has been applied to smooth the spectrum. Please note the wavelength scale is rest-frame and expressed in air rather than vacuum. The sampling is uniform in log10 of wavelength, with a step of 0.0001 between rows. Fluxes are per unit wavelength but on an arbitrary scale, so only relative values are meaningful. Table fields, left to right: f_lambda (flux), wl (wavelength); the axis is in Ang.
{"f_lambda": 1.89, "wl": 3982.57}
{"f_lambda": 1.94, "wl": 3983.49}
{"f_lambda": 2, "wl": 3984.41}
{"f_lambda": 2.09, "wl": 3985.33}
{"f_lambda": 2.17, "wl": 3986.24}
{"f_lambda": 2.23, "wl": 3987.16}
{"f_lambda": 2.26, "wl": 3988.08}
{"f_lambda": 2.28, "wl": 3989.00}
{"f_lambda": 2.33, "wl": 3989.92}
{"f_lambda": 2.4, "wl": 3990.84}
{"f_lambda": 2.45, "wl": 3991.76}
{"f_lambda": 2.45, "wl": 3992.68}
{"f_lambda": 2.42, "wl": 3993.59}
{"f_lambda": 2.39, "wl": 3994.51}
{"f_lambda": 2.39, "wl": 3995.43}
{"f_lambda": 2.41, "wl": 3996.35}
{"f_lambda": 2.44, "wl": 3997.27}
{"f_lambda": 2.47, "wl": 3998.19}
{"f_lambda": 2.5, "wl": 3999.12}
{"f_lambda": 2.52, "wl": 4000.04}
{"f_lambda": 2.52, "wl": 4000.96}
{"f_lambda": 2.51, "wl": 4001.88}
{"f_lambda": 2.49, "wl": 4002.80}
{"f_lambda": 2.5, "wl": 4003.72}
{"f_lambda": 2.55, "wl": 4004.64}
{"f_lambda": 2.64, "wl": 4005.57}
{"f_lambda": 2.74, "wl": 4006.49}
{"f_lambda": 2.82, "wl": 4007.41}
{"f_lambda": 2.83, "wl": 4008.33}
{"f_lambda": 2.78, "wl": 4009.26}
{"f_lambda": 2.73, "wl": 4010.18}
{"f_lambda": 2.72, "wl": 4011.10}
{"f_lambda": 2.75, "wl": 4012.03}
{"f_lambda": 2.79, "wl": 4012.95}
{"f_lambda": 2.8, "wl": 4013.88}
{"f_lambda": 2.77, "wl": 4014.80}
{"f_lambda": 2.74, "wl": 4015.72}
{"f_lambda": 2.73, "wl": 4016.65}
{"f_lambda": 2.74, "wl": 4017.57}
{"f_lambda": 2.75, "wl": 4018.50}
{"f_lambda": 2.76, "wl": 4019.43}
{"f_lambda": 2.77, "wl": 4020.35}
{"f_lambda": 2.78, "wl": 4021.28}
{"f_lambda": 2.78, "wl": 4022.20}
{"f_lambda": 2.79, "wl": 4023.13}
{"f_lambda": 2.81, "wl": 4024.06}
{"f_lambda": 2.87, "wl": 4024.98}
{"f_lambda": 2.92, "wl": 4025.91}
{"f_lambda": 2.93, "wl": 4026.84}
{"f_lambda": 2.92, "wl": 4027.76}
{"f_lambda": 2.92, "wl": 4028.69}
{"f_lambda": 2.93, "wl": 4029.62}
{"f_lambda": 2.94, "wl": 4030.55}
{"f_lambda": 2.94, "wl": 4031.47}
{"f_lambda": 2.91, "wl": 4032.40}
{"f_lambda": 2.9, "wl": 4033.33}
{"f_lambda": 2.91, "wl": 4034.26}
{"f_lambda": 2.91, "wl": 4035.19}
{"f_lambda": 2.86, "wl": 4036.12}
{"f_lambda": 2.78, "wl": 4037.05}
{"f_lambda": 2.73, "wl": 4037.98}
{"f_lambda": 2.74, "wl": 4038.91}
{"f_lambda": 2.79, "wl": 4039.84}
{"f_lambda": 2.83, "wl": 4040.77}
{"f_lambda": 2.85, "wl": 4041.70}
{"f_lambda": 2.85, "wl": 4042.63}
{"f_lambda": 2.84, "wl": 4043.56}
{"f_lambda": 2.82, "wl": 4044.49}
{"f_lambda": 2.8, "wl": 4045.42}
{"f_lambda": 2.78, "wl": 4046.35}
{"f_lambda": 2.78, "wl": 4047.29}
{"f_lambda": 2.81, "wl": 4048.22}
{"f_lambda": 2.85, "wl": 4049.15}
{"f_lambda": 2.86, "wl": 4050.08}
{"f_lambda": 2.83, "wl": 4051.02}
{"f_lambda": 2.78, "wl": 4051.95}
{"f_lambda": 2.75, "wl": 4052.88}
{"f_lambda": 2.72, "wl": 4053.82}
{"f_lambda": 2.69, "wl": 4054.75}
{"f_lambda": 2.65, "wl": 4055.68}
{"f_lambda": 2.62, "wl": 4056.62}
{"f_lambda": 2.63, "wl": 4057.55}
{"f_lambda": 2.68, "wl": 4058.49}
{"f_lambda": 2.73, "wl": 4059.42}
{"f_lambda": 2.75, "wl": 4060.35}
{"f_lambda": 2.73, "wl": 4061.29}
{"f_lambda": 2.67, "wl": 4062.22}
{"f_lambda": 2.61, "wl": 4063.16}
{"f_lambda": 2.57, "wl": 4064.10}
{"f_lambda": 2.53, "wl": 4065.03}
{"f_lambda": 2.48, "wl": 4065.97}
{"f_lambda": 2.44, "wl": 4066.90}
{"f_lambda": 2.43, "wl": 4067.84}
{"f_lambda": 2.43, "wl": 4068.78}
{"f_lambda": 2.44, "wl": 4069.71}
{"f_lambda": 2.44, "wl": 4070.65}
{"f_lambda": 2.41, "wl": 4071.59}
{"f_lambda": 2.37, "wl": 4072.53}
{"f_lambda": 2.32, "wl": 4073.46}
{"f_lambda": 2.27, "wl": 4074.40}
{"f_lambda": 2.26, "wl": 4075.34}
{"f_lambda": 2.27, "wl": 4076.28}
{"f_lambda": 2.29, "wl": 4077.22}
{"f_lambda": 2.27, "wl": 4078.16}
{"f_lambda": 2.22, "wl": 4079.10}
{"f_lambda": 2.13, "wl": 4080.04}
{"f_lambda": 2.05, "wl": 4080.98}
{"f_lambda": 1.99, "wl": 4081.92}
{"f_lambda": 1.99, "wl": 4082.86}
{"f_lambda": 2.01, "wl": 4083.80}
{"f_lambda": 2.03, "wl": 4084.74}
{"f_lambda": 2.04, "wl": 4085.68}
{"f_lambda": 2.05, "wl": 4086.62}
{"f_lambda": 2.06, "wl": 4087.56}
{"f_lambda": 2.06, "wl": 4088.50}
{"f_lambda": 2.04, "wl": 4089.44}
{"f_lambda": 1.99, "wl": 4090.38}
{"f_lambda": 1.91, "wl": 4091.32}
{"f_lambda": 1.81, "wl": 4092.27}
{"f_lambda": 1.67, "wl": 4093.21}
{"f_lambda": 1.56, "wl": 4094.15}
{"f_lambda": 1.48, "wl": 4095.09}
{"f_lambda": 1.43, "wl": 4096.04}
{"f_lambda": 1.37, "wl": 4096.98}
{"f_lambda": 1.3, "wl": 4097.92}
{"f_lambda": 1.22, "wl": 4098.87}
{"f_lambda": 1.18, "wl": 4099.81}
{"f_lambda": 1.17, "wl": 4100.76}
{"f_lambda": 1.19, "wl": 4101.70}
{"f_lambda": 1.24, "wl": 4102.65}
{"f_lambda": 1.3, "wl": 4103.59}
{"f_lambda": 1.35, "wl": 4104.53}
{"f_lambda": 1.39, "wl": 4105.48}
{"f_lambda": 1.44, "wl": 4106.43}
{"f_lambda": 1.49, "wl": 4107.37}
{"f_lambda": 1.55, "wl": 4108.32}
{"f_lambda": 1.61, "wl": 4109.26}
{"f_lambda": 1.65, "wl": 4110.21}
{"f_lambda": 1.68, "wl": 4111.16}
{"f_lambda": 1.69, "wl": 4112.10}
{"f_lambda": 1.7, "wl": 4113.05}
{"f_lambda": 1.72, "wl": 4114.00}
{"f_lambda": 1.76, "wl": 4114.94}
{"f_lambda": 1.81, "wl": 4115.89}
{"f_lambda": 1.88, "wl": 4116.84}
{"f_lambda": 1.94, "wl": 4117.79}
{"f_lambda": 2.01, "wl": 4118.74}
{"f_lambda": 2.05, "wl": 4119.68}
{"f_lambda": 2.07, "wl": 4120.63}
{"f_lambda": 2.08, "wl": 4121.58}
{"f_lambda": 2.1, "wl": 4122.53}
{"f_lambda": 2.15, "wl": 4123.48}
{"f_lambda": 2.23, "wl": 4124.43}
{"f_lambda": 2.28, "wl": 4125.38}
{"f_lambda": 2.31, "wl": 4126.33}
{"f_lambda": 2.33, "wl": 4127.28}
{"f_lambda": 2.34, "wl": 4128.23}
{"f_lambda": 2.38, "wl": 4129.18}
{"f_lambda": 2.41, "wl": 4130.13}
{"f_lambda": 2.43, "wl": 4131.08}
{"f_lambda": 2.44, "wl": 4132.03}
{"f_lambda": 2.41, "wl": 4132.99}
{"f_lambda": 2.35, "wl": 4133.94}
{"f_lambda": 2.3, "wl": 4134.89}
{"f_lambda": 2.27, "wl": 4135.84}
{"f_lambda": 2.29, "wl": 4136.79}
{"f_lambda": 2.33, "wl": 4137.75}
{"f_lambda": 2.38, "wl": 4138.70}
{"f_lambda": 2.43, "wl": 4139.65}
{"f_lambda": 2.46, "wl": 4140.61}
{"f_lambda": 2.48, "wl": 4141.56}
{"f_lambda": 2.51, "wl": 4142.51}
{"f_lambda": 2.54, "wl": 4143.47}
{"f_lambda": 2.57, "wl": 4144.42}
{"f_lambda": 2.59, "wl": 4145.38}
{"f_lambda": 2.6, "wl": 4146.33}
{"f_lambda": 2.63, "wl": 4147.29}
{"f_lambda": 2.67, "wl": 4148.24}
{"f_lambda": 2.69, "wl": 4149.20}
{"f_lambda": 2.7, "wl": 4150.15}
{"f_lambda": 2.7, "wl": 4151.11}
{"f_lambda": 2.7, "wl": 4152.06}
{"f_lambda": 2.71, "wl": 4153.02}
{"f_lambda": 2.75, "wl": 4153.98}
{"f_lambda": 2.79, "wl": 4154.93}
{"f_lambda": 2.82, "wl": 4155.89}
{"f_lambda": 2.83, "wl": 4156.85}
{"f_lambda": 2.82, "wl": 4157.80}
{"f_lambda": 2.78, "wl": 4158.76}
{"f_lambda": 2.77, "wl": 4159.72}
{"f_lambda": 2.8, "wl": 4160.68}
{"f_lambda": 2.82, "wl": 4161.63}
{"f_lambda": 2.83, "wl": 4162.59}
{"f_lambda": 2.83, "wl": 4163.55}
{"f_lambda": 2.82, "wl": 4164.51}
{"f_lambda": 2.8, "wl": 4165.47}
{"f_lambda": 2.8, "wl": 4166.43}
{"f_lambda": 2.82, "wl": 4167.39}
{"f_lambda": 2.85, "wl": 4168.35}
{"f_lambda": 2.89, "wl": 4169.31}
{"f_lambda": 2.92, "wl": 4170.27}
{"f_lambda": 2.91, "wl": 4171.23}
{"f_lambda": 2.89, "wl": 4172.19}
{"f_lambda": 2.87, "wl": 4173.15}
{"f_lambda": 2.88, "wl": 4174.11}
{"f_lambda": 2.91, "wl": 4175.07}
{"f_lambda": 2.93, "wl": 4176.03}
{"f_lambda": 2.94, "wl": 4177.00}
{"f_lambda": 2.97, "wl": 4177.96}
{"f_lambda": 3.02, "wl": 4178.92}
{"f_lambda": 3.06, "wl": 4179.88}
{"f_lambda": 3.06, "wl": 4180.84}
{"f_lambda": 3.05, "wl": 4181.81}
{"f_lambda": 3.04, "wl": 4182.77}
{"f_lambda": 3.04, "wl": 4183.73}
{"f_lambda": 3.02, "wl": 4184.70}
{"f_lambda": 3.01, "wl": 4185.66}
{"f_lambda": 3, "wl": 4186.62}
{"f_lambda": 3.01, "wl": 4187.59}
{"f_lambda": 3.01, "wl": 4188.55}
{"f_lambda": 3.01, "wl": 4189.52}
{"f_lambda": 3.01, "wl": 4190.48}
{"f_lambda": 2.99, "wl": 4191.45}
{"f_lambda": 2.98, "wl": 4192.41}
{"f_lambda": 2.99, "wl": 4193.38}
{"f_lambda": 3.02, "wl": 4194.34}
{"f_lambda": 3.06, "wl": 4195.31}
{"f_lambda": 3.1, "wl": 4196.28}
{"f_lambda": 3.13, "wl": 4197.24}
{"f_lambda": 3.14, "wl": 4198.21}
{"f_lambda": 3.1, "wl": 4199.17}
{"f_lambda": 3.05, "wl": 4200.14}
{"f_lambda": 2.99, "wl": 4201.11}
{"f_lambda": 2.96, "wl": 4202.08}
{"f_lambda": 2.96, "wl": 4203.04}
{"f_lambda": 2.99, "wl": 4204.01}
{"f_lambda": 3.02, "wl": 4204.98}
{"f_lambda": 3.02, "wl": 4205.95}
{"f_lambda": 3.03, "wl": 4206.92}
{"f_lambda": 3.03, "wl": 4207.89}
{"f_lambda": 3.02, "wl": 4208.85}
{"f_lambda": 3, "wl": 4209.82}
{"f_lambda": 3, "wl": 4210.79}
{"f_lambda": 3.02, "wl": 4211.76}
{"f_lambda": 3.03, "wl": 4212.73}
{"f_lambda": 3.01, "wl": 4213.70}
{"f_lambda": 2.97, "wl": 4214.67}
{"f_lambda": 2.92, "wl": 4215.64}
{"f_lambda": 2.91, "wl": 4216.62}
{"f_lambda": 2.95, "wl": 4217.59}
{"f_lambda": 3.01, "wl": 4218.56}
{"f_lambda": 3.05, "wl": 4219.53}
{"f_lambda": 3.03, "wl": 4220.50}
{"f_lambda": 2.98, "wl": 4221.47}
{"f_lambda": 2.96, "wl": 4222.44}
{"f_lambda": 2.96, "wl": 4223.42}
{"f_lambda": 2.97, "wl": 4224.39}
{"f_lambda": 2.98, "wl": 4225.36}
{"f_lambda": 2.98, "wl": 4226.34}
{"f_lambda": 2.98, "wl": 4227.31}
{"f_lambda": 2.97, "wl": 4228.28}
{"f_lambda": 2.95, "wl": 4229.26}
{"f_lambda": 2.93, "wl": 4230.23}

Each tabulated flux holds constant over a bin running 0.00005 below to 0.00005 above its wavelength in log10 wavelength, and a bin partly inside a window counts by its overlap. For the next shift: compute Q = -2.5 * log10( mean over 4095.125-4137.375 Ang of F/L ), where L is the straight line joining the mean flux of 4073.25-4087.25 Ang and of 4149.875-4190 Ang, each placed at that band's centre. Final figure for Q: 0.31 mag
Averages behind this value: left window 2.14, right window 2.89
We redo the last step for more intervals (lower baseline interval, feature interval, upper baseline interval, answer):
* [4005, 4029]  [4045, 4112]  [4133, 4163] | 0.26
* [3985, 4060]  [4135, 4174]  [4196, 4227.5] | 0.09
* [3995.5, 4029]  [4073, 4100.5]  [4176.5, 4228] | 0.43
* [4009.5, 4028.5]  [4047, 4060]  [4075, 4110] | -0.19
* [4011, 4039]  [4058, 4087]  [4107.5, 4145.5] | 0.07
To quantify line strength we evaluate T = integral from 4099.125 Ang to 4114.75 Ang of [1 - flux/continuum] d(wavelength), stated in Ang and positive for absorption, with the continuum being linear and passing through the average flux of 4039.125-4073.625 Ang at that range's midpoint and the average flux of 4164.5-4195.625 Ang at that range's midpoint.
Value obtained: 7.4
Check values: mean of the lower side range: 2.67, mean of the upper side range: 2.96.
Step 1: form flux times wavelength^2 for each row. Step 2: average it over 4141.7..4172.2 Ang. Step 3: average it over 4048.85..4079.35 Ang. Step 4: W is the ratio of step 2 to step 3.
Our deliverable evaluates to 1.1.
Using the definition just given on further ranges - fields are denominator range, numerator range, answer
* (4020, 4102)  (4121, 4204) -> 1.19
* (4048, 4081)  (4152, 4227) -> 1.24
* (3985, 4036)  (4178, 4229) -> 1.25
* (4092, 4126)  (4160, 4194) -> 1.83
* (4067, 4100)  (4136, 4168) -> 1.38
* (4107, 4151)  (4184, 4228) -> 1.41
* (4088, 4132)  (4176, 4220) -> 1.76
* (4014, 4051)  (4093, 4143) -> 0.70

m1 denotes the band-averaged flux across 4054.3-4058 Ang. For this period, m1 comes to 2.65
